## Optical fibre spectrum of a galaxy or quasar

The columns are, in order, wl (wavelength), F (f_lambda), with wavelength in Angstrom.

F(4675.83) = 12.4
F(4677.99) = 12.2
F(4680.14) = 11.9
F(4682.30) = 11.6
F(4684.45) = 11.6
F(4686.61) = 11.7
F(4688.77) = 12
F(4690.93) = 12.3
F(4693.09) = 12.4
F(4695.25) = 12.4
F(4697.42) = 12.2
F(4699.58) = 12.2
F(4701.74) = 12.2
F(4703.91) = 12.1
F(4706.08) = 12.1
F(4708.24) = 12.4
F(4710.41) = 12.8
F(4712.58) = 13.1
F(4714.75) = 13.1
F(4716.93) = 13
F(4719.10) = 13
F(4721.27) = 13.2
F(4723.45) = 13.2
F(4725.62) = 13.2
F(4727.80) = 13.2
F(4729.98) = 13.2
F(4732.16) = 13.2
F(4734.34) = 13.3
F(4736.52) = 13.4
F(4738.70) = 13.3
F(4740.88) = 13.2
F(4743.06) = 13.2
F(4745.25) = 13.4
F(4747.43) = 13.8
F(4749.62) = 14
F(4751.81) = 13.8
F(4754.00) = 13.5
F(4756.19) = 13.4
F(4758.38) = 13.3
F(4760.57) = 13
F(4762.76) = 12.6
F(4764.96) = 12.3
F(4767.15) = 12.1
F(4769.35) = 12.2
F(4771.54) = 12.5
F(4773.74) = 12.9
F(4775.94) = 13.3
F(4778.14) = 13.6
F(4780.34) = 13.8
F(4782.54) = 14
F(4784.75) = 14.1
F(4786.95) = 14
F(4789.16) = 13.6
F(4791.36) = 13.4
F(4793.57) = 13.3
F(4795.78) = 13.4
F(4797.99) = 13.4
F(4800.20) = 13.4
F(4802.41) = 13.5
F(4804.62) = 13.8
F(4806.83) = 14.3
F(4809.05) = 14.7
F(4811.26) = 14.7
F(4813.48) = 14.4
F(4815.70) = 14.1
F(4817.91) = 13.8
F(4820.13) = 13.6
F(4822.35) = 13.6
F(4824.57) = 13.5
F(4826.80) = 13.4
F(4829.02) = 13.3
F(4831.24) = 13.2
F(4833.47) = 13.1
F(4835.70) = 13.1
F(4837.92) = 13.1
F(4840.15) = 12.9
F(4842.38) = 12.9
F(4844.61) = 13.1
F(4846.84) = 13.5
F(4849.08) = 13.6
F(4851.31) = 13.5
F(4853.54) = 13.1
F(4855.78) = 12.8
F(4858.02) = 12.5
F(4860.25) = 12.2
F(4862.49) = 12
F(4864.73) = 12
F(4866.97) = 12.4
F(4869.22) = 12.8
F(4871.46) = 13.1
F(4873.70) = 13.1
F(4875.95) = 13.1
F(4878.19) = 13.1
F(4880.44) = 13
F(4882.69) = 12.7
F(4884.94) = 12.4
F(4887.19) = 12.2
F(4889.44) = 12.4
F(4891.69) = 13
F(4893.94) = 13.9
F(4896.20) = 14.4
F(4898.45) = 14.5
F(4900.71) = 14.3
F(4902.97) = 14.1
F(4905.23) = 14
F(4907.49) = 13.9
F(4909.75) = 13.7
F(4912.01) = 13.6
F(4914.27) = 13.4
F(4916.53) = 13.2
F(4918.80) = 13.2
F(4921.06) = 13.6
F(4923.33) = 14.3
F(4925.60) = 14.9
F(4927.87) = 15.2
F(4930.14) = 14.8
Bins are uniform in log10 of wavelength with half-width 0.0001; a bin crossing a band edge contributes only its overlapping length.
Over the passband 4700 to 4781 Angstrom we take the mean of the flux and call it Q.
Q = 13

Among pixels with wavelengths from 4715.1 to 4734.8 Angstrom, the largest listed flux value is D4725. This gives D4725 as 13.3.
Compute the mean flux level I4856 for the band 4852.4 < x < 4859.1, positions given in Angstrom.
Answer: 12.8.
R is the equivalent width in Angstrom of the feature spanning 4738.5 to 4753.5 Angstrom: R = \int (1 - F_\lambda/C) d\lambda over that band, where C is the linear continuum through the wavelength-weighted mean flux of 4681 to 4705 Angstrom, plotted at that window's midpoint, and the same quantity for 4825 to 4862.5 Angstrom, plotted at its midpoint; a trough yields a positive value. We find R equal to -1.37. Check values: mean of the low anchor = 12.1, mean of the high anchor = 13.1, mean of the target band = 13.5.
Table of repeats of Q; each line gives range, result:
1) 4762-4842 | 13.4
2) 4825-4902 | 13.1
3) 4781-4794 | 13.8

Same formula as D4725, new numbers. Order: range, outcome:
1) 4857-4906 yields 14.5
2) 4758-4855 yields 14.7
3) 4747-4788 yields 14.1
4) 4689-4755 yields 14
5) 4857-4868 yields 12.5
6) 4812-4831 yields 14.4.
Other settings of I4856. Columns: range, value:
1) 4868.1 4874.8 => 13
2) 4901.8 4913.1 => 13.9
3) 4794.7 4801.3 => 13.4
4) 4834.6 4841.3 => 13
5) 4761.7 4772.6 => 12.3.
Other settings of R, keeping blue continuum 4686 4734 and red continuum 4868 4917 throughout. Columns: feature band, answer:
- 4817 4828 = -0.4 Angstrom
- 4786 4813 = -1.7 Angstrom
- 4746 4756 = -0.7 Angstrom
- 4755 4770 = 0.2 Angstrom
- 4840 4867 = 0.8 Angstrom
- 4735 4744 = -0.4 Angstrom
